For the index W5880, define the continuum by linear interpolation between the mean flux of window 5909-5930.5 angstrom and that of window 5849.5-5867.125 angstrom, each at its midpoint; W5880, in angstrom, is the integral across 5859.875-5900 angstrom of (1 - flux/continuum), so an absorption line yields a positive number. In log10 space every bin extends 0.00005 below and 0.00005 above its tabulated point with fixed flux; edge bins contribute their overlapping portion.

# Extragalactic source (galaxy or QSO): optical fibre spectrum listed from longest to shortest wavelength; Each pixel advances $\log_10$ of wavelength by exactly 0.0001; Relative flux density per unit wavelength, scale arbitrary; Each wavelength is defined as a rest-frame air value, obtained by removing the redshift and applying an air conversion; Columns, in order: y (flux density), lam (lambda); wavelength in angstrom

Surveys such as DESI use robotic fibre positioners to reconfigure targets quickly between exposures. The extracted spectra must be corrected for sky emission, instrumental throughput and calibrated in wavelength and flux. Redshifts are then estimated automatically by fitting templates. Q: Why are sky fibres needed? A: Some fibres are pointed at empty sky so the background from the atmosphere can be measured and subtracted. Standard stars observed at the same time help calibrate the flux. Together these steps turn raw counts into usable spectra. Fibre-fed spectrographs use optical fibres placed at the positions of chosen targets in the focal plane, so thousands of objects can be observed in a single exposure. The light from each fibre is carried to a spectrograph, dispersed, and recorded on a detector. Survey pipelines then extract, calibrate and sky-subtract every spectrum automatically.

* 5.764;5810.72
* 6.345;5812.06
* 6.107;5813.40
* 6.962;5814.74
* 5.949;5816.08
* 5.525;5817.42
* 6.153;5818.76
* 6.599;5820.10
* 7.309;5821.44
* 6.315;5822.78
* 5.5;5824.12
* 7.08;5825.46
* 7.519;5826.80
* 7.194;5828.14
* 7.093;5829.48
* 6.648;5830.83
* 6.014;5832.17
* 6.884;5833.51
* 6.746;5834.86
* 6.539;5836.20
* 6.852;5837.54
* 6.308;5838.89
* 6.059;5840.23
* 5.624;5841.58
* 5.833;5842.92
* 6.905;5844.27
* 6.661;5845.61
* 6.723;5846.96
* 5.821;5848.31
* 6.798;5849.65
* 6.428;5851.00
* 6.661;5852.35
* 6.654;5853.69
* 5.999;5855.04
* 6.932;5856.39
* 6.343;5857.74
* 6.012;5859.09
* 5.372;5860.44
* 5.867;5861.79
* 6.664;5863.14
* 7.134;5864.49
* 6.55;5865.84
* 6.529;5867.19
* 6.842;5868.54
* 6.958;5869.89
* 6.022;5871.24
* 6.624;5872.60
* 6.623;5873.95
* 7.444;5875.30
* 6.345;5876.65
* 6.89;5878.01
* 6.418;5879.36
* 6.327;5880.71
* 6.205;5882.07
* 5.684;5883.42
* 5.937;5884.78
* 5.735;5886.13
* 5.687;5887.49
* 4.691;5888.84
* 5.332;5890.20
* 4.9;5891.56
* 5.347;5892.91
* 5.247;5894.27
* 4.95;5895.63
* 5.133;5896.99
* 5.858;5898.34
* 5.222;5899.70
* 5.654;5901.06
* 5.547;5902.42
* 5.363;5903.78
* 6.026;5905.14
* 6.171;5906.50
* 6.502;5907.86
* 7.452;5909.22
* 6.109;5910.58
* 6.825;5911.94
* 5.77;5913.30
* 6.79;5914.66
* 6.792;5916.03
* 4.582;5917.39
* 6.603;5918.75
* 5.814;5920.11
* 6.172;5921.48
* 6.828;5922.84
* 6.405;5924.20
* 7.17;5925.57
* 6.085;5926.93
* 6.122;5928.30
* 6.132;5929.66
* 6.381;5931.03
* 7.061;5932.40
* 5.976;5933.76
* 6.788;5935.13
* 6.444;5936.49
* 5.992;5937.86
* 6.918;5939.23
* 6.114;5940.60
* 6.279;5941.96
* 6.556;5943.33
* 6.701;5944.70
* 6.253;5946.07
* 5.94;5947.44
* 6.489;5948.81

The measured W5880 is 2.2 angstrom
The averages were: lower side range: 6.41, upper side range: 6.33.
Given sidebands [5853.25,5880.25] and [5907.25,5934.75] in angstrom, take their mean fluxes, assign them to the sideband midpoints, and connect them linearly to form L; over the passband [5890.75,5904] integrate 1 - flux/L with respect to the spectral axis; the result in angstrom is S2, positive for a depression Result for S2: 2.3 angstrom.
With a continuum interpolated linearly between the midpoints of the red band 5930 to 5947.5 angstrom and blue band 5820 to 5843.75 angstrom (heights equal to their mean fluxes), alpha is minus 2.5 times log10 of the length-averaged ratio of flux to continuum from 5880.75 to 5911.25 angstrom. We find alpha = 0.14 mag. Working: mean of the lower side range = 6.56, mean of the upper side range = 6.43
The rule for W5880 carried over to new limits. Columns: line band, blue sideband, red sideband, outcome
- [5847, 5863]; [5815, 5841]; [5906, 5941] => 0.5 angstrom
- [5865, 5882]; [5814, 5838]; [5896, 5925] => -0.9 angstrom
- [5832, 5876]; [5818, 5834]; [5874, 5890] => -0.5 angstrom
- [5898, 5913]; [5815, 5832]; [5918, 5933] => 0.9 angstrom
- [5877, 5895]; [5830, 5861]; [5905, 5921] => 1.7 angstrom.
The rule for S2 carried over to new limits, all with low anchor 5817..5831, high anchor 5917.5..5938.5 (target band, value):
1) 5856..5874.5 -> 0.2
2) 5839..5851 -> 0.5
